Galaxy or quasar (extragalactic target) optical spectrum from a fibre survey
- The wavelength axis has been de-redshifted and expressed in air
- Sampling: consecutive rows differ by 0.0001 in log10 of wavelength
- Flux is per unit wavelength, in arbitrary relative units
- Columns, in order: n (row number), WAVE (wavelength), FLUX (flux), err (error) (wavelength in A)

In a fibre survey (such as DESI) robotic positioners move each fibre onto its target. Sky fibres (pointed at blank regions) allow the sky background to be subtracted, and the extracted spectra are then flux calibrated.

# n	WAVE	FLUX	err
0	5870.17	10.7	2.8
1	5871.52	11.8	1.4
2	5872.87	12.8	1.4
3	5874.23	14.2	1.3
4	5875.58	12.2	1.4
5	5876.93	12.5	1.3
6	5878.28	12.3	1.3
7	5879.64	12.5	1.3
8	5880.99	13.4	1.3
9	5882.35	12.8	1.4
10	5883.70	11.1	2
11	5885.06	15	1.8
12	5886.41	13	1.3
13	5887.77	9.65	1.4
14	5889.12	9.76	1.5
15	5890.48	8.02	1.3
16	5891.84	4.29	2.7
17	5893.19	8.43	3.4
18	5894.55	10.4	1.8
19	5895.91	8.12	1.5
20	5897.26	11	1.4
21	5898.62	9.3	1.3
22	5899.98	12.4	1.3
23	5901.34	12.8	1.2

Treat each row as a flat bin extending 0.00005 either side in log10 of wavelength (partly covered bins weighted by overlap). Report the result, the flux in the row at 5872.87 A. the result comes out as 12.8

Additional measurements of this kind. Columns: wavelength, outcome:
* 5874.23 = 14.2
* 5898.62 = 9.3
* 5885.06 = 15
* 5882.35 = 12.8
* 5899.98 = 12.4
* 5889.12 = 9.76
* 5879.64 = 12.5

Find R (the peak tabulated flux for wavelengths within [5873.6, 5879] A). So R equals 14.2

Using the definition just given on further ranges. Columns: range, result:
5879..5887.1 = 15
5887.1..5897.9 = 11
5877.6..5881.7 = 13.4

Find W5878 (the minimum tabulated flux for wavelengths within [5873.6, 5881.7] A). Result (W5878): 12.2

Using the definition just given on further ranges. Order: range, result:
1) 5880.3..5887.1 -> 11.1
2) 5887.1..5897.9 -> 4.29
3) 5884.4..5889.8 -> 9.65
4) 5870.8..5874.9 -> 11.8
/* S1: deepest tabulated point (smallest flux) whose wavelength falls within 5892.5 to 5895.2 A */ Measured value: 8.43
